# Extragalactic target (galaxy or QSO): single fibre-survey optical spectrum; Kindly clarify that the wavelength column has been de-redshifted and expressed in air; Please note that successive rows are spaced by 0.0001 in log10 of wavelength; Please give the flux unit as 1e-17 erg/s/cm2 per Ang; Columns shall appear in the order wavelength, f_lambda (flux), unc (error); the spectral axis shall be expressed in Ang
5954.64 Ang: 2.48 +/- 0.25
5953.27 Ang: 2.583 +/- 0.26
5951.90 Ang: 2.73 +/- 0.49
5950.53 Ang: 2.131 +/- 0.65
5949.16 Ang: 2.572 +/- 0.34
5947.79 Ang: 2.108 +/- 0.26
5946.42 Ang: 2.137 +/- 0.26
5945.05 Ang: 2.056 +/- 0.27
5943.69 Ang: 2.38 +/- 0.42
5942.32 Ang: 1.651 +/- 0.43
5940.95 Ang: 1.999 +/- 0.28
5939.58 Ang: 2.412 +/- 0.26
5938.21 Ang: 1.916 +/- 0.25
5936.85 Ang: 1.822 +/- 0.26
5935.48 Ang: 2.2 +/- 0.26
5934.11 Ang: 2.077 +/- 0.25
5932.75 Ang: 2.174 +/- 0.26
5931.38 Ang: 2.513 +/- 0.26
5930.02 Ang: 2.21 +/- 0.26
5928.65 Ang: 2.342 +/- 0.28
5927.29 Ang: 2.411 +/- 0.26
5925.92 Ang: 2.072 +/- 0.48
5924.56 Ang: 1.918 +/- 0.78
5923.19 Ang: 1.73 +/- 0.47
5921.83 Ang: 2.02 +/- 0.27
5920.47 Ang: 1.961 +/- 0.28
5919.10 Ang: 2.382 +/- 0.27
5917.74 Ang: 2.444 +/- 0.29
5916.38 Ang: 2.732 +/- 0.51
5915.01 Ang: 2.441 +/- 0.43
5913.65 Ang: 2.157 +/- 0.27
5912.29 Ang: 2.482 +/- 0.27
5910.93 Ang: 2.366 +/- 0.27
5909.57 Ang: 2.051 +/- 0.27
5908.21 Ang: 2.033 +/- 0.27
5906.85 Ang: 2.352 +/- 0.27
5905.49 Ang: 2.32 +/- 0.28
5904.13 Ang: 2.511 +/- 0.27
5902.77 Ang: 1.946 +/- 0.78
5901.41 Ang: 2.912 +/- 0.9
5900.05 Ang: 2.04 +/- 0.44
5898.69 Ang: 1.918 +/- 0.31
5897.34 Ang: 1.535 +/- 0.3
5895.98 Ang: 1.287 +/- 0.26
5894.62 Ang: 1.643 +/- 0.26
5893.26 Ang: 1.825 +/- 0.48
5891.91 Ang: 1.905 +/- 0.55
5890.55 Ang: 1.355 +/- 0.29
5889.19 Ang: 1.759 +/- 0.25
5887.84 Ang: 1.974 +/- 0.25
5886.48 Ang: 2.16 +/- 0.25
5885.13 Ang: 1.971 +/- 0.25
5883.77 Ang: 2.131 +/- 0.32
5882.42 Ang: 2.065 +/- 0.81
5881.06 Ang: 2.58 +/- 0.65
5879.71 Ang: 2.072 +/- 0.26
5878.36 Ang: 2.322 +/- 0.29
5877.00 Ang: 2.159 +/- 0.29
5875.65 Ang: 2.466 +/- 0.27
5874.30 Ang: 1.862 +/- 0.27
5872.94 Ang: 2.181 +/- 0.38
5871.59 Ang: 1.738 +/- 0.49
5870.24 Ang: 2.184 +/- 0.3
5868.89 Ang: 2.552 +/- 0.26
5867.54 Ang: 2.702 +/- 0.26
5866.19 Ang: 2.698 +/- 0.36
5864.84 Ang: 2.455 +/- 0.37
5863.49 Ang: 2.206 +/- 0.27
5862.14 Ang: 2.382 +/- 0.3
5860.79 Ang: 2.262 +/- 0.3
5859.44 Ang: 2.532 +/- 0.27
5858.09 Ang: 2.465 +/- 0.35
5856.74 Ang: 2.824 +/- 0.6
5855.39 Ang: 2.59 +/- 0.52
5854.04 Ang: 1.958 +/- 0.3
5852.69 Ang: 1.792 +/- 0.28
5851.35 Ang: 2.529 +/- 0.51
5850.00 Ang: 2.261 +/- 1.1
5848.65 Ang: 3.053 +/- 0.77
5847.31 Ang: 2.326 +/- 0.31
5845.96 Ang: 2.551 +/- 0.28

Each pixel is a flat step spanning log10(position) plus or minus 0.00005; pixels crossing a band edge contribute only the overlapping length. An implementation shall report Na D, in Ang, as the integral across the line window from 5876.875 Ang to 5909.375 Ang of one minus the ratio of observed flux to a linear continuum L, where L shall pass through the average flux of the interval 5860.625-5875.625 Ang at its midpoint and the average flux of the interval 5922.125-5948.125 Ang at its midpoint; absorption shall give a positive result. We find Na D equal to 2.9 Ang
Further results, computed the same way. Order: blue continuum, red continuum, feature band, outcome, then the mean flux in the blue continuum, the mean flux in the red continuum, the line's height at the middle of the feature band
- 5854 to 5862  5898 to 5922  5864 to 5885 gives 1.3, 2.47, 2.29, 2.41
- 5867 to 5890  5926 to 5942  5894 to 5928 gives 0.3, 2.16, 2.17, 2.17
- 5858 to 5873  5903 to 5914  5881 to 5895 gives 2.4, 2.37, 2.27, 2.32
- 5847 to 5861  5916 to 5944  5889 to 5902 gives 2.6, 2.42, 2.15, 2.28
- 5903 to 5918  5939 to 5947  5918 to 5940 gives 0.7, 2.34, 2.1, 2.2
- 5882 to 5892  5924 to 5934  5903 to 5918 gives -1.8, 1.91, 2.23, 2.09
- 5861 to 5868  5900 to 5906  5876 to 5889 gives 1.5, 2.47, 2.38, 2.43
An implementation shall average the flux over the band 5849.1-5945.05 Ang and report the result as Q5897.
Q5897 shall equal 2.18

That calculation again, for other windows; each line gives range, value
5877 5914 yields 2.06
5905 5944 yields 2.19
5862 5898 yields 2.08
